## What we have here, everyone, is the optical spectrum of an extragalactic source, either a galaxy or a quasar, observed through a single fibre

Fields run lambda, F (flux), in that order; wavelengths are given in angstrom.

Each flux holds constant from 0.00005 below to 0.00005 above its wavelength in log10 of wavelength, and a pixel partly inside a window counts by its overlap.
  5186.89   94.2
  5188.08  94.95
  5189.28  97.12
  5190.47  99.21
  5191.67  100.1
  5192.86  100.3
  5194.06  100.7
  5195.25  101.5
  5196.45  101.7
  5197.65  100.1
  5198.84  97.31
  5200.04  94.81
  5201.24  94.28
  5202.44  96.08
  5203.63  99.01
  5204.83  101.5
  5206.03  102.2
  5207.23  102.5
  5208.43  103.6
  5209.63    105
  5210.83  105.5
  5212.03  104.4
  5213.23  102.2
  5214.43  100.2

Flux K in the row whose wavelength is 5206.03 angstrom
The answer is 102.2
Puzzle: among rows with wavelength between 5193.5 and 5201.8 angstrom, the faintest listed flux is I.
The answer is 94.28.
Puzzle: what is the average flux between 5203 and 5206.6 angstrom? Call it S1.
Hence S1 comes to 101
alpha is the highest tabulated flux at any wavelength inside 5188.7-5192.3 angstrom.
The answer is 100.1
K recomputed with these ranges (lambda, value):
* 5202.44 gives 96.08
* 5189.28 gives 97.12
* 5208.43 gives 103.6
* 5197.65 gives 100.1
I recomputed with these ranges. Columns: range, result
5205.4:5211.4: 102.2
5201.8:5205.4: 96.08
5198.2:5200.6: 94.81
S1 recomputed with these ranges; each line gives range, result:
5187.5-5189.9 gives 96.1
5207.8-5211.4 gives 105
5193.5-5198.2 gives 101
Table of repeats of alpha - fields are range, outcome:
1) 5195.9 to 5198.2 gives 101.7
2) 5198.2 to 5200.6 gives 97.31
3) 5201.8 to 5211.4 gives 105.5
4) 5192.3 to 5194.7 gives 100.7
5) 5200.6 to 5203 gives 96.08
